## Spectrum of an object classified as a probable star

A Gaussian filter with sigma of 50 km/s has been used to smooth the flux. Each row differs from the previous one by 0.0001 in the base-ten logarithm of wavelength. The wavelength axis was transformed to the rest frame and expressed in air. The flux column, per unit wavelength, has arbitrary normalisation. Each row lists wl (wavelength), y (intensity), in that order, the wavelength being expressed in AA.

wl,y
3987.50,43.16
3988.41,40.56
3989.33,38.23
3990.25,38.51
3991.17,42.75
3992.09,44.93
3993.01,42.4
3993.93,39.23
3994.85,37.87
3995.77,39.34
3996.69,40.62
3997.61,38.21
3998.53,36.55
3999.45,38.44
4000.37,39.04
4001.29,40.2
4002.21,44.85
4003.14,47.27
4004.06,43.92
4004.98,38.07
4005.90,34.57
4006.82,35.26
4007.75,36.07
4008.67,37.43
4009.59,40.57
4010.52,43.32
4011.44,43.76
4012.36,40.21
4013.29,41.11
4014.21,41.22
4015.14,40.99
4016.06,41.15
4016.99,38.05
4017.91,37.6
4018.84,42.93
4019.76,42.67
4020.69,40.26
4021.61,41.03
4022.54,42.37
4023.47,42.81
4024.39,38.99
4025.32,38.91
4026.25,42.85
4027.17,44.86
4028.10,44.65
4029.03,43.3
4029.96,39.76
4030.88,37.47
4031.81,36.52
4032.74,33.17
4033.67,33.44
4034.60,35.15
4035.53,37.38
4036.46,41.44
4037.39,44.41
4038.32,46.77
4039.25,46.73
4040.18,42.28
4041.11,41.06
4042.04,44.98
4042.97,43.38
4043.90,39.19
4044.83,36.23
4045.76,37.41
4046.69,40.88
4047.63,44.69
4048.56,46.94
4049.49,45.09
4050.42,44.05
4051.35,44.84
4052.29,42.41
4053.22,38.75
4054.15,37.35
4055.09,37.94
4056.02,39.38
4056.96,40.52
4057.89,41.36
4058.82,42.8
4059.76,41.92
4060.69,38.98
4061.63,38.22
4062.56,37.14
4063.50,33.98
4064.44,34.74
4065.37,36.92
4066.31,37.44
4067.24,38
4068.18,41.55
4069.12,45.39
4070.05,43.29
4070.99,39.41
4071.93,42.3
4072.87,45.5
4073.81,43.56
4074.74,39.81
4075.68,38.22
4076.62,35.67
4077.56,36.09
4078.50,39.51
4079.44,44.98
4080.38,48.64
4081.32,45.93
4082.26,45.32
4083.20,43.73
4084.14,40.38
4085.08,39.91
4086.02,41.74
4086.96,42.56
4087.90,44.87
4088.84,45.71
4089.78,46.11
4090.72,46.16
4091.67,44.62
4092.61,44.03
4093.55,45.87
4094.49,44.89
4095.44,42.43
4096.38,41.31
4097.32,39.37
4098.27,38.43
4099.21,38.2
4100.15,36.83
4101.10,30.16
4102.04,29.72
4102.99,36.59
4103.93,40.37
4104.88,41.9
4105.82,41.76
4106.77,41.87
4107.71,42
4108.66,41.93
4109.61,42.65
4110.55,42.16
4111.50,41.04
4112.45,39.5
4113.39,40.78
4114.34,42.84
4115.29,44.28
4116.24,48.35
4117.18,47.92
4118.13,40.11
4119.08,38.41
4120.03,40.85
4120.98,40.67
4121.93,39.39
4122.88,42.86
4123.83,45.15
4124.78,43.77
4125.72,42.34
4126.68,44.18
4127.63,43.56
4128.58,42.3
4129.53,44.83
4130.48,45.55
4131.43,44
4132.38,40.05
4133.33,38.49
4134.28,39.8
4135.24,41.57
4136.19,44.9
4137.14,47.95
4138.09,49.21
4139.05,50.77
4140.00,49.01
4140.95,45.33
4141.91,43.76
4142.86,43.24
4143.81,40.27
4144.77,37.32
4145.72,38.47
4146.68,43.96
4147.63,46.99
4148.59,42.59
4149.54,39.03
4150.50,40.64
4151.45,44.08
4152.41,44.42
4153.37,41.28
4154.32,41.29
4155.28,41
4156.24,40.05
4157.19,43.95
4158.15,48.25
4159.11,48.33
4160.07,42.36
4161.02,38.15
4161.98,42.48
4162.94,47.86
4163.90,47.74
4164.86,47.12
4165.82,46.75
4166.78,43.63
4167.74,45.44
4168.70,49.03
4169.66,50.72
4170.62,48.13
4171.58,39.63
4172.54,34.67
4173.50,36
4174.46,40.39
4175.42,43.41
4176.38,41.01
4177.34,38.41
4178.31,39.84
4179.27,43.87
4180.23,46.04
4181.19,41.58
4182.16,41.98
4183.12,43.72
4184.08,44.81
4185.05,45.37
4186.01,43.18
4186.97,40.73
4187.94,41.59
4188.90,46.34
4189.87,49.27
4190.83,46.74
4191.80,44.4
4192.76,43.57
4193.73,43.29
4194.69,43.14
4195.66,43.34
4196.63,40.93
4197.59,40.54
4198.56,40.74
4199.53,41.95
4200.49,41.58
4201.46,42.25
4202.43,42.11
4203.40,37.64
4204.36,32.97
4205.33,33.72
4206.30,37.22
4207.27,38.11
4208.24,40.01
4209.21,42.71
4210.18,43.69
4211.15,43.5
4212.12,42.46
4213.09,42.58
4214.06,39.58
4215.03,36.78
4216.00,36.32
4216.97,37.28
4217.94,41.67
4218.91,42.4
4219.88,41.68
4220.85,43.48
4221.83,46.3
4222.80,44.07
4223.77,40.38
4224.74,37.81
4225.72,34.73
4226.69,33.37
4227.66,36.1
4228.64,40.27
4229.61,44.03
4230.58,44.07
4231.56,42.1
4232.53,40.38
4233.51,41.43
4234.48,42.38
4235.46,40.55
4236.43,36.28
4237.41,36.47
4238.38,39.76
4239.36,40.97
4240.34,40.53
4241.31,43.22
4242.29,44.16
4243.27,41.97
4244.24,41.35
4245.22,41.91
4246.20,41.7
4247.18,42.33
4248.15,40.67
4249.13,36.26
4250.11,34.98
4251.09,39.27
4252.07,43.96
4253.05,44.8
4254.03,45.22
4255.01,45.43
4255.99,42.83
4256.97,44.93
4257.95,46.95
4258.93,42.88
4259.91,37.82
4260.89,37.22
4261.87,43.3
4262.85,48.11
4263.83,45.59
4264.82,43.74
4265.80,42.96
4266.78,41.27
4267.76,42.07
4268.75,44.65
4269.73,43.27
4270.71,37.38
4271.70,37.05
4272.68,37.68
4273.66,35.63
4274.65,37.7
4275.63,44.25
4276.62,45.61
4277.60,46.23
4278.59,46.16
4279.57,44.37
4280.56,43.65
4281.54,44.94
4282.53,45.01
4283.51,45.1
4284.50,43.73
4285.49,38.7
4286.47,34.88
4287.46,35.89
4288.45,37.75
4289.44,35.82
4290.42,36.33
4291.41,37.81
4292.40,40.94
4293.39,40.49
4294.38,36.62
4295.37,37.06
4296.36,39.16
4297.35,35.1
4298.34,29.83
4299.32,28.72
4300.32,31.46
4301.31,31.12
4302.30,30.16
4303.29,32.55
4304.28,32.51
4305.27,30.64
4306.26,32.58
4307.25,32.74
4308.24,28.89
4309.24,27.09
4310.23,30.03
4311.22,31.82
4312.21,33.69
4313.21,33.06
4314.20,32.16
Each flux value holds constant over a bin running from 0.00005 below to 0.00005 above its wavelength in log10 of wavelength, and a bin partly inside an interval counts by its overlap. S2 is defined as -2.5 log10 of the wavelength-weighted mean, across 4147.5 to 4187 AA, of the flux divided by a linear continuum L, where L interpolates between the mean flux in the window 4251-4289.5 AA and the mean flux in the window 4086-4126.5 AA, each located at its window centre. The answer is -0.03 mag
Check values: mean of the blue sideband 41.7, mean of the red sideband 42.2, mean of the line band 43.2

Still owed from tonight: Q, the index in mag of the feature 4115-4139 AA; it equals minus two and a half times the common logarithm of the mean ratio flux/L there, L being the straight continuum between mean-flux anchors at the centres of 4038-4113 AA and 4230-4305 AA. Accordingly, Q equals -0.06 mag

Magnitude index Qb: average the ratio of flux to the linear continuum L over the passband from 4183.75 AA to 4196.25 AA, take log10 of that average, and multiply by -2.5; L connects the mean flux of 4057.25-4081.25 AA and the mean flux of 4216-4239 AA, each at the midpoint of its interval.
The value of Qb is -0.10 mag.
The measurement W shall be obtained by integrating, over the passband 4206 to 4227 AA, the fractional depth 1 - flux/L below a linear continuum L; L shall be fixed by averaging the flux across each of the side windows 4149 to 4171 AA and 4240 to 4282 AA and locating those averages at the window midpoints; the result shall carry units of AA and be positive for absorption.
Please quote 1.4 AA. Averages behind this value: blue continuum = 44.4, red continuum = 42.2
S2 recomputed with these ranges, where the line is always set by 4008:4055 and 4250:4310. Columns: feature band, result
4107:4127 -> -0.05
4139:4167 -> -0.09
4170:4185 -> -0.05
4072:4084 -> -0.04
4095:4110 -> 0.04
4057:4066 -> 0.06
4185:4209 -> -0.05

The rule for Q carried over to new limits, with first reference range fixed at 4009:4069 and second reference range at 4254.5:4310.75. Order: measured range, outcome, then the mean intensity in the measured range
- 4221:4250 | -0.04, 40.5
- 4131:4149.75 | -0.09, 43.4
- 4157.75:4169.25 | -0.15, 45.6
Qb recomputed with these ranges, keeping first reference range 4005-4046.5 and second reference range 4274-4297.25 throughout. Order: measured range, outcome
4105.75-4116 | -0.04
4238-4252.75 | -0.01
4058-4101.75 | -0.02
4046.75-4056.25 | -0.05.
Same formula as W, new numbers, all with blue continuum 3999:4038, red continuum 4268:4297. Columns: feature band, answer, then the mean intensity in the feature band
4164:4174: -0.97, 44.2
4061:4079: 0.42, 39.3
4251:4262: -0.70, 43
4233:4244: -0.08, 40.7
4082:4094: -1.08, 43.9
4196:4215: 0.10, 40.2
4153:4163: -0.66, 43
